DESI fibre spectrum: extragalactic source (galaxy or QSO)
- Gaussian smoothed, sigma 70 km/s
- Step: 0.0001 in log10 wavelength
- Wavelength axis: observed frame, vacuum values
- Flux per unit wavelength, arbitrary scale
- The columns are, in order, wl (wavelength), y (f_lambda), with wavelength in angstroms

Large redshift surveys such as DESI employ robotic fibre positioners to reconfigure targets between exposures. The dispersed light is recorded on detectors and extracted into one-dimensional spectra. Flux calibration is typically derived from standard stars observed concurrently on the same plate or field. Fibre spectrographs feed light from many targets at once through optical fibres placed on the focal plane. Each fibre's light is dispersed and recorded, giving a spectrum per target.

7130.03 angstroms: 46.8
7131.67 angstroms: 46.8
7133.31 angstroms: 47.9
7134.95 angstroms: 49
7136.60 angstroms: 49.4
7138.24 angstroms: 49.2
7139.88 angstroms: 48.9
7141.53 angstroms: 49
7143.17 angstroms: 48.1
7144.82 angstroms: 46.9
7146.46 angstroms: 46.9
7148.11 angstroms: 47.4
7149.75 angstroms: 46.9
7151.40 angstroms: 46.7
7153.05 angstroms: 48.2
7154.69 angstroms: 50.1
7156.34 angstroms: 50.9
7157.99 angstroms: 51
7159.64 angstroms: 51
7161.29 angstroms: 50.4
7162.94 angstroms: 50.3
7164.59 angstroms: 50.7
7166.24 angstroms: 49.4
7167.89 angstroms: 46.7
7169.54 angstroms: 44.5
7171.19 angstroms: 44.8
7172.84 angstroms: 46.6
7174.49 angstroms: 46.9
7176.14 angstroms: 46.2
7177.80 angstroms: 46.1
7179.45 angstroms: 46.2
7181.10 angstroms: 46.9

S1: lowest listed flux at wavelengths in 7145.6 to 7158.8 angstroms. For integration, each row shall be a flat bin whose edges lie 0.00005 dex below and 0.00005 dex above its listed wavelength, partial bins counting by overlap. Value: 46.7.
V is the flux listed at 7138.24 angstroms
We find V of 49.2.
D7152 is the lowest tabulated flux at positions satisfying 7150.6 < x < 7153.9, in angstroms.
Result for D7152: 46.7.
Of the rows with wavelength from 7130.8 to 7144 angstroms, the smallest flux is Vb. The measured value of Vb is 46.8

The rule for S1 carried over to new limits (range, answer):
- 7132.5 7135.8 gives 47.9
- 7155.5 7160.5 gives 50.9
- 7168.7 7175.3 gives 44.5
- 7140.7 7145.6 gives 46.9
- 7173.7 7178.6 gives 46.1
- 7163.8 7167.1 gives 49.4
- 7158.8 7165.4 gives 50.3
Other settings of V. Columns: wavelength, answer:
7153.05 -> 48.2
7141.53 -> 49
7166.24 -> 49.4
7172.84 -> 46.6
